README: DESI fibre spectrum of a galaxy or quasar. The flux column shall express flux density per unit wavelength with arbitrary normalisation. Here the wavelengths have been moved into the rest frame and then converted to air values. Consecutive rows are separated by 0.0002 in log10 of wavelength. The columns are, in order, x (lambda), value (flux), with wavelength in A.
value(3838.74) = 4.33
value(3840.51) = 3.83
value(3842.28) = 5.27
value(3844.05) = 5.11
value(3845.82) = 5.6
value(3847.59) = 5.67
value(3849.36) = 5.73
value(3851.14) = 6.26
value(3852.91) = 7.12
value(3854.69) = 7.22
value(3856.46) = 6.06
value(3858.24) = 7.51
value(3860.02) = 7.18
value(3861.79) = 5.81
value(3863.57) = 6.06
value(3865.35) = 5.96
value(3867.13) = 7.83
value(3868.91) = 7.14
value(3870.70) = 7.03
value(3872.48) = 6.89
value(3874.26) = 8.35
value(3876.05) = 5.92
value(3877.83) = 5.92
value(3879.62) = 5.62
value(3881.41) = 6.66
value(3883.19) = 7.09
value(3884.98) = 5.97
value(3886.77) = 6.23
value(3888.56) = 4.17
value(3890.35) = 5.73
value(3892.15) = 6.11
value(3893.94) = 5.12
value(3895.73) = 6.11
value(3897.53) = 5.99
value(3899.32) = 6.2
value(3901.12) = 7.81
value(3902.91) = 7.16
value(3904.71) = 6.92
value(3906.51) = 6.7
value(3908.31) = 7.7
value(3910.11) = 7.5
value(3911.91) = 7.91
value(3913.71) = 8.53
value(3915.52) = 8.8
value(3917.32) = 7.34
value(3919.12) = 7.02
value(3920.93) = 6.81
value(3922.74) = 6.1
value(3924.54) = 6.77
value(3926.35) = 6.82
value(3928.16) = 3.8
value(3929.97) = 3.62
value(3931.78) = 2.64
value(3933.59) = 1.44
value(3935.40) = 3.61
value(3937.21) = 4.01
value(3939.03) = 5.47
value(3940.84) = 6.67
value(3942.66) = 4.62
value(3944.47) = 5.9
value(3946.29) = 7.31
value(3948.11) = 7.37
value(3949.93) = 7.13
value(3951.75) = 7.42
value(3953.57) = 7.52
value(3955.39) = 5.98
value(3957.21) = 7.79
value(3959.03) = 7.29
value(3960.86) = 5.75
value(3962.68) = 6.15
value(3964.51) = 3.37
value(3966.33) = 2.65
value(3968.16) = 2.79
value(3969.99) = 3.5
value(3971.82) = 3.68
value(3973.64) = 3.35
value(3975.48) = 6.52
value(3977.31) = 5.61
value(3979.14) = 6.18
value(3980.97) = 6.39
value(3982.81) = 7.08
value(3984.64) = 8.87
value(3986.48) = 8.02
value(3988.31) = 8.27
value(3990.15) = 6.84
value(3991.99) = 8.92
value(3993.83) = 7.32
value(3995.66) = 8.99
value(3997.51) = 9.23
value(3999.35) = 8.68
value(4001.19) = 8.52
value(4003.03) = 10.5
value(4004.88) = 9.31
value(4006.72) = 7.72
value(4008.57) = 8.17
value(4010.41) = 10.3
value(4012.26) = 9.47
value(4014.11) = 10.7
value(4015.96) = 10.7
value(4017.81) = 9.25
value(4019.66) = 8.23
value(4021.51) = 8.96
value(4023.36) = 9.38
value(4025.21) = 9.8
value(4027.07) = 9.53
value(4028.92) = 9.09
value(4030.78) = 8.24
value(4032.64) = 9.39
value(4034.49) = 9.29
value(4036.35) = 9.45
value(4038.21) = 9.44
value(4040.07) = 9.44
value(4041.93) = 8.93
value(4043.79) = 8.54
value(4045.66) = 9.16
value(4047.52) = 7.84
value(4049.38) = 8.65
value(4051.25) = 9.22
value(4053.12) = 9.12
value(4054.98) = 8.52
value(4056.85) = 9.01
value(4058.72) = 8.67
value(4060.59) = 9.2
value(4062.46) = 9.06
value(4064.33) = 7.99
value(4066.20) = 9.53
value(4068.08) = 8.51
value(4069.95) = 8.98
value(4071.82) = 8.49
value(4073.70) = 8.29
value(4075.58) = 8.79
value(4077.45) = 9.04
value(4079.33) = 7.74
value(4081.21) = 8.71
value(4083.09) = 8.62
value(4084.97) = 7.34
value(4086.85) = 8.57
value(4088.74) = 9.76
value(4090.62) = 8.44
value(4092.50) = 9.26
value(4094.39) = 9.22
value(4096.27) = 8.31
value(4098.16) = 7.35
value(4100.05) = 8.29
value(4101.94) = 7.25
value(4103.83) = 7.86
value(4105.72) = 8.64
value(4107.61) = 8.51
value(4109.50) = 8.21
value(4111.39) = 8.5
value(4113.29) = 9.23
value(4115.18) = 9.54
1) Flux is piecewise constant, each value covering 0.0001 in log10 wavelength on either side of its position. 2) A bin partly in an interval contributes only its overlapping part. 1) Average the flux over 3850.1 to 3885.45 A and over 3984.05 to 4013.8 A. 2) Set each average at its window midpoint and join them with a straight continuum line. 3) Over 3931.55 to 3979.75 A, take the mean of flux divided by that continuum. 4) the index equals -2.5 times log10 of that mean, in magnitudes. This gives 0.46 mag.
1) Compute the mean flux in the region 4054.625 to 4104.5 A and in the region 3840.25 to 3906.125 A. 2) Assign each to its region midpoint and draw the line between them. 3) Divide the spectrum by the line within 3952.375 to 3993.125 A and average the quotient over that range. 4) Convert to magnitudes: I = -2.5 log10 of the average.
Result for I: 0.22 mag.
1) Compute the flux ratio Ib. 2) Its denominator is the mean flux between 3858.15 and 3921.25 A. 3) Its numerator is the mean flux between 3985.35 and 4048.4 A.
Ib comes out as 1.3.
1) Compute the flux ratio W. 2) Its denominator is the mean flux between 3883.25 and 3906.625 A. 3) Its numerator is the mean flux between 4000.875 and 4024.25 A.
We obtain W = 1.5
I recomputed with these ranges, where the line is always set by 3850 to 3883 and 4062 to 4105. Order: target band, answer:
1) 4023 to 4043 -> -0.15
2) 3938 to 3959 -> 0.11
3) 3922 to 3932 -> 0.37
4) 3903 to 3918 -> -0.09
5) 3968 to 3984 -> 0.42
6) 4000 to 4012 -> -0.16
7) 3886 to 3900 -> 0.21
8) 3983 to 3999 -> -0.07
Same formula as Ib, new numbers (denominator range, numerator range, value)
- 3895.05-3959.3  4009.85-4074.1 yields 1.44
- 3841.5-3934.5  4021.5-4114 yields 1.39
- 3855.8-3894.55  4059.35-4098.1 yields 1.36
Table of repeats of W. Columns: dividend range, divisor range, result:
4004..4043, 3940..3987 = 1.56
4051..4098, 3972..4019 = 1.07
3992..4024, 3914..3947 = 1.65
